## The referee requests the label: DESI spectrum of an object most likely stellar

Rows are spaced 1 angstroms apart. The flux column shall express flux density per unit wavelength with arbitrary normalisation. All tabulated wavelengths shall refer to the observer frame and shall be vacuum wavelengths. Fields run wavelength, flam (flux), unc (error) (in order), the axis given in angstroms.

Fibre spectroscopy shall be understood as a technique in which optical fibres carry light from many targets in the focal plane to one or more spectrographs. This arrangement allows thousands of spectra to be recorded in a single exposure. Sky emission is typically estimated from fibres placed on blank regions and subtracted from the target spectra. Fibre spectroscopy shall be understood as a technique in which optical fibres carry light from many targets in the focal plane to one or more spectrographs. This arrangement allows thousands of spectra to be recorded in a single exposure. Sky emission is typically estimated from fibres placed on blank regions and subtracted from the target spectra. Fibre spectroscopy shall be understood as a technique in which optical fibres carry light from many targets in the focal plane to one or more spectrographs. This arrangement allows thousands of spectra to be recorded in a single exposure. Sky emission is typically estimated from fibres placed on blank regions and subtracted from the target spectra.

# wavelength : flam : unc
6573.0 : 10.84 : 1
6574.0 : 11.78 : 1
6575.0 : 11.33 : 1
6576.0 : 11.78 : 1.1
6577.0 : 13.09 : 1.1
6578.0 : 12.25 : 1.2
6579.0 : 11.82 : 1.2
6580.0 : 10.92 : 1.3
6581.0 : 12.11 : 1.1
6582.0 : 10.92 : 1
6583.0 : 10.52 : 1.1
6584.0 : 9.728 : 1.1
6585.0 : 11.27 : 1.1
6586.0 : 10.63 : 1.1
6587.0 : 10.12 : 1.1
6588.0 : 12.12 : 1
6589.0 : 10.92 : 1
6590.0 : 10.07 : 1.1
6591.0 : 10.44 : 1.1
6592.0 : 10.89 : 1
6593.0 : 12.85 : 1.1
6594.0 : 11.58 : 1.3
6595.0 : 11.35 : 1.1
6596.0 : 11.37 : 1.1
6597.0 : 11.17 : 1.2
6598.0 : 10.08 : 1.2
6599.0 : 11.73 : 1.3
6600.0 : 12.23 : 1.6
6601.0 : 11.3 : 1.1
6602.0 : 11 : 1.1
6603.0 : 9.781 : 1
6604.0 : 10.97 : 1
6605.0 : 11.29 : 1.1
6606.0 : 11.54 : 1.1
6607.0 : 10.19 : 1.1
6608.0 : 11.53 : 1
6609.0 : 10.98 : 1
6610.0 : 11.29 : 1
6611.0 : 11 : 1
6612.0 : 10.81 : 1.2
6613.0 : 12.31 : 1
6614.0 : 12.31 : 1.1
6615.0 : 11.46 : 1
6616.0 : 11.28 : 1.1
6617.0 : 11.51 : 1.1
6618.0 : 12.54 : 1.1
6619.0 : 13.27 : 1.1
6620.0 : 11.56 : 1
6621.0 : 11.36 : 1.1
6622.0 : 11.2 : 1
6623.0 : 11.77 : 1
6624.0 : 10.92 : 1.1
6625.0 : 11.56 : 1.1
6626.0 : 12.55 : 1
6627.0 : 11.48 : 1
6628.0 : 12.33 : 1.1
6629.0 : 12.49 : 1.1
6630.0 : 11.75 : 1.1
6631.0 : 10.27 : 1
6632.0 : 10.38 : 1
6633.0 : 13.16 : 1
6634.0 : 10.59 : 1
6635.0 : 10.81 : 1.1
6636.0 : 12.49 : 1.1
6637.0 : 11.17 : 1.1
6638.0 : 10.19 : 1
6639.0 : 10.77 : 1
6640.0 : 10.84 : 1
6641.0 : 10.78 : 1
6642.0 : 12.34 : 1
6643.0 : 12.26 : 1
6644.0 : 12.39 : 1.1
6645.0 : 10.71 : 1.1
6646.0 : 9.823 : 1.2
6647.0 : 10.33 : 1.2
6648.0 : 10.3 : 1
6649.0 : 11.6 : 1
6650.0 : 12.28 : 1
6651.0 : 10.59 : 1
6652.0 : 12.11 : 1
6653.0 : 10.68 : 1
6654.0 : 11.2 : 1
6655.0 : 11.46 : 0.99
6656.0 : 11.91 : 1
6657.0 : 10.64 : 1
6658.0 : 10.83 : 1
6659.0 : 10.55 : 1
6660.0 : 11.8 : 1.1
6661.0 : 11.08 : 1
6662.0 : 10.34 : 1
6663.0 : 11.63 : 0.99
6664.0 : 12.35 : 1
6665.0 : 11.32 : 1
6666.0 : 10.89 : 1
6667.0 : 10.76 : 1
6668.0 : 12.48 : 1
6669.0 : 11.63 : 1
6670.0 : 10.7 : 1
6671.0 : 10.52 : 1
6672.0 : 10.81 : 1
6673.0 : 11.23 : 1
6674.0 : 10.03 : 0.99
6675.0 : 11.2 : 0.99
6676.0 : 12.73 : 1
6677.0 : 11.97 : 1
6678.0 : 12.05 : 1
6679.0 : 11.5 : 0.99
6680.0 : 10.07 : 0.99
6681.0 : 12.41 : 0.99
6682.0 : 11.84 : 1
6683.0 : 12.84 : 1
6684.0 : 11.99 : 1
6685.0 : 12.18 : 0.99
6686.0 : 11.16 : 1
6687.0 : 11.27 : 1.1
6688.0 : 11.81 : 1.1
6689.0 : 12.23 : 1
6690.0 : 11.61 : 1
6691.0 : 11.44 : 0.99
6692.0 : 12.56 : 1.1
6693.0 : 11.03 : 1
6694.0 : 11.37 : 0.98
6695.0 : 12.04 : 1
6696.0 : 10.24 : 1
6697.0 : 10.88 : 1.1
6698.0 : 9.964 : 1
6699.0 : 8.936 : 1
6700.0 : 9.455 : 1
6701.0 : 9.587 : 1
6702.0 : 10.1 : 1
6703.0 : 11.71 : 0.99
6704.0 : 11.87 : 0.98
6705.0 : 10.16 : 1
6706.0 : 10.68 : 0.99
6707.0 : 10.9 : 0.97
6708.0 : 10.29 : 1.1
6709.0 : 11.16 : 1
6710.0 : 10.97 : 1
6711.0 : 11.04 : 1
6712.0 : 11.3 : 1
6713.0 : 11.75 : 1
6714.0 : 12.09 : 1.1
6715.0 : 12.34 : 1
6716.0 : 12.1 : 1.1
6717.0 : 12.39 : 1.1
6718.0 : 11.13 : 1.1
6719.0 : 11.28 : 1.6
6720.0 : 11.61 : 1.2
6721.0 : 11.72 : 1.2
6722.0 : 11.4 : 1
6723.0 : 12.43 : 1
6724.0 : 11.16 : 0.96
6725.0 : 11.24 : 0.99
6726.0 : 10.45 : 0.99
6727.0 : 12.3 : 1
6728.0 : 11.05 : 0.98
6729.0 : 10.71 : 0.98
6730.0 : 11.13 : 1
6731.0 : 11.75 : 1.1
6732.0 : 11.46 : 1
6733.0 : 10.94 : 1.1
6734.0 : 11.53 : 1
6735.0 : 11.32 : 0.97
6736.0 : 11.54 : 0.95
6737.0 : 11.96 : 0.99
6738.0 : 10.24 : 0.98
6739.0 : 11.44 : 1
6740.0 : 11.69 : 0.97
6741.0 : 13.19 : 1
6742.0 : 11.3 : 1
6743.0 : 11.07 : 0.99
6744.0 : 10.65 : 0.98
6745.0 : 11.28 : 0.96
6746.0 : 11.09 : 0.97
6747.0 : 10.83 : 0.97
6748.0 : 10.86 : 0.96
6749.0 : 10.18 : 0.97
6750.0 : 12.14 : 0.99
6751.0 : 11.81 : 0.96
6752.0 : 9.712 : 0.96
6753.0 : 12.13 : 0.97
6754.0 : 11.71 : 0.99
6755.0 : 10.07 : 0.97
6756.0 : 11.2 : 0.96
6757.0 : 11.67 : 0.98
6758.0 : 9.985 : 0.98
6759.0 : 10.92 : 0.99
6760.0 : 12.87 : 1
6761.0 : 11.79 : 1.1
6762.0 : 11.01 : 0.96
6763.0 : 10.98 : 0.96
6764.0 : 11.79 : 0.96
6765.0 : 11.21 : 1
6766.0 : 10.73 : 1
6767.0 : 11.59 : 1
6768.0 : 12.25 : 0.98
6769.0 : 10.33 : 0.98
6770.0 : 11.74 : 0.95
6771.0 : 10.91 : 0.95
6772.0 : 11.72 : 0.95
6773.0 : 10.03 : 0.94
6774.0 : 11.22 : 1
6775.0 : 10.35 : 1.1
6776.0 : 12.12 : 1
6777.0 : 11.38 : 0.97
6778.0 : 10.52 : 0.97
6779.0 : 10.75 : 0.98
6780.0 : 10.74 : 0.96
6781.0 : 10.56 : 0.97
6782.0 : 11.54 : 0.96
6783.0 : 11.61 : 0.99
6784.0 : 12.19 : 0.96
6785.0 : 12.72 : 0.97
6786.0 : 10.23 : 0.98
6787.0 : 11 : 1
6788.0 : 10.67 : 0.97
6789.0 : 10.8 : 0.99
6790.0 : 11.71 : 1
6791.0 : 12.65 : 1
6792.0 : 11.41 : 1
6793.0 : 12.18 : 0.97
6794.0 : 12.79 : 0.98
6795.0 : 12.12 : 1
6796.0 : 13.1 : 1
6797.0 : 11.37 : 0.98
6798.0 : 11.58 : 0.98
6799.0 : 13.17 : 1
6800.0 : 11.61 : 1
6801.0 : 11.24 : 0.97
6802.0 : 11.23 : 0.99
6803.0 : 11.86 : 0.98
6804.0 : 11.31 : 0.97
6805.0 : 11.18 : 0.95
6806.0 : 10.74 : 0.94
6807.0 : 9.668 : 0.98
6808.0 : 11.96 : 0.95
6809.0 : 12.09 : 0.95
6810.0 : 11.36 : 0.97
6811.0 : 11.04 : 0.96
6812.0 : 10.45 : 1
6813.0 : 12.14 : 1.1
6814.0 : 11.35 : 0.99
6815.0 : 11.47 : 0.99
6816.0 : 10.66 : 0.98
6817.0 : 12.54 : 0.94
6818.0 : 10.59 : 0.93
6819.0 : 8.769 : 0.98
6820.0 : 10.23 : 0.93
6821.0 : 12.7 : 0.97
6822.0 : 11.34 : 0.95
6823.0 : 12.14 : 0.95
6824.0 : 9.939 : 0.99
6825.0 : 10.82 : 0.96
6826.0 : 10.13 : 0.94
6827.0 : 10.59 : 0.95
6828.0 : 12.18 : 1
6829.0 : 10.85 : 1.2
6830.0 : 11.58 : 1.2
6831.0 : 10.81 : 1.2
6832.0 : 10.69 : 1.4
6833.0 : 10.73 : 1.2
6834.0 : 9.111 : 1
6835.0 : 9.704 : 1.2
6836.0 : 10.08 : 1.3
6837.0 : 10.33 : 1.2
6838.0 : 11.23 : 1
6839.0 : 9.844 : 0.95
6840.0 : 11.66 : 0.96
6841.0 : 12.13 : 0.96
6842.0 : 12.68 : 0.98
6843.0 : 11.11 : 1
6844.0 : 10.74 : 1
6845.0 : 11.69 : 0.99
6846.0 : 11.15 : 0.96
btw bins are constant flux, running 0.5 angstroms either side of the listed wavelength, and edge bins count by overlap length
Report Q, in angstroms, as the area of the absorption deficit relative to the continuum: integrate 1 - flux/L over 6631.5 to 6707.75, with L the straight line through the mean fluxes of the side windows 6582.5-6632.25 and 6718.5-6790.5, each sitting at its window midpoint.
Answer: 0.5 angstroms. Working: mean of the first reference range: 11.3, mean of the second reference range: 11.3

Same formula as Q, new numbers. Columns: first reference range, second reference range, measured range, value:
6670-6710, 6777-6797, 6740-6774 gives 0.5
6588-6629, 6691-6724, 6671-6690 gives -0.6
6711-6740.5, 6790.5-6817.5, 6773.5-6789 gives 0.6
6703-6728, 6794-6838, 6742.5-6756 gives 0.3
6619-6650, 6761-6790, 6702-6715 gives 0.1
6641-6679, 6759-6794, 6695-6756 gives 0.8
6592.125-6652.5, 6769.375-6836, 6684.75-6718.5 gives 0.5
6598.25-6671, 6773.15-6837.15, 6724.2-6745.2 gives -0.1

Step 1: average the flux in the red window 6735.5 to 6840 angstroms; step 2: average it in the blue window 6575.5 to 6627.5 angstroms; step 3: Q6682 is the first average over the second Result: 1.0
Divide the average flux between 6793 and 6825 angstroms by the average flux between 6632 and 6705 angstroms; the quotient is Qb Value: 1.02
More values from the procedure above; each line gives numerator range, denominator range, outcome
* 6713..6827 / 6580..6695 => 1.00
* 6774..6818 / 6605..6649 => 1.00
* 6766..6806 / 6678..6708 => 1.03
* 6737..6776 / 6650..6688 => 0.99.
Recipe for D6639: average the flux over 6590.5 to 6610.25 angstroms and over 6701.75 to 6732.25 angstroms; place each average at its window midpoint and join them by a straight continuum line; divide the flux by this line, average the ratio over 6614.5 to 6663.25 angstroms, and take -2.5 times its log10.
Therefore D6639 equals -0.01 mag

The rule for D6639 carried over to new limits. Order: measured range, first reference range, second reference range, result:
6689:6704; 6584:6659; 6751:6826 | 0.043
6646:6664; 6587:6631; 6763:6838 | 0.023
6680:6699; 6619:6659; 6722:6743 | -0.010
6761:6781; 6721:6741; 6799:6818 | 0.025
